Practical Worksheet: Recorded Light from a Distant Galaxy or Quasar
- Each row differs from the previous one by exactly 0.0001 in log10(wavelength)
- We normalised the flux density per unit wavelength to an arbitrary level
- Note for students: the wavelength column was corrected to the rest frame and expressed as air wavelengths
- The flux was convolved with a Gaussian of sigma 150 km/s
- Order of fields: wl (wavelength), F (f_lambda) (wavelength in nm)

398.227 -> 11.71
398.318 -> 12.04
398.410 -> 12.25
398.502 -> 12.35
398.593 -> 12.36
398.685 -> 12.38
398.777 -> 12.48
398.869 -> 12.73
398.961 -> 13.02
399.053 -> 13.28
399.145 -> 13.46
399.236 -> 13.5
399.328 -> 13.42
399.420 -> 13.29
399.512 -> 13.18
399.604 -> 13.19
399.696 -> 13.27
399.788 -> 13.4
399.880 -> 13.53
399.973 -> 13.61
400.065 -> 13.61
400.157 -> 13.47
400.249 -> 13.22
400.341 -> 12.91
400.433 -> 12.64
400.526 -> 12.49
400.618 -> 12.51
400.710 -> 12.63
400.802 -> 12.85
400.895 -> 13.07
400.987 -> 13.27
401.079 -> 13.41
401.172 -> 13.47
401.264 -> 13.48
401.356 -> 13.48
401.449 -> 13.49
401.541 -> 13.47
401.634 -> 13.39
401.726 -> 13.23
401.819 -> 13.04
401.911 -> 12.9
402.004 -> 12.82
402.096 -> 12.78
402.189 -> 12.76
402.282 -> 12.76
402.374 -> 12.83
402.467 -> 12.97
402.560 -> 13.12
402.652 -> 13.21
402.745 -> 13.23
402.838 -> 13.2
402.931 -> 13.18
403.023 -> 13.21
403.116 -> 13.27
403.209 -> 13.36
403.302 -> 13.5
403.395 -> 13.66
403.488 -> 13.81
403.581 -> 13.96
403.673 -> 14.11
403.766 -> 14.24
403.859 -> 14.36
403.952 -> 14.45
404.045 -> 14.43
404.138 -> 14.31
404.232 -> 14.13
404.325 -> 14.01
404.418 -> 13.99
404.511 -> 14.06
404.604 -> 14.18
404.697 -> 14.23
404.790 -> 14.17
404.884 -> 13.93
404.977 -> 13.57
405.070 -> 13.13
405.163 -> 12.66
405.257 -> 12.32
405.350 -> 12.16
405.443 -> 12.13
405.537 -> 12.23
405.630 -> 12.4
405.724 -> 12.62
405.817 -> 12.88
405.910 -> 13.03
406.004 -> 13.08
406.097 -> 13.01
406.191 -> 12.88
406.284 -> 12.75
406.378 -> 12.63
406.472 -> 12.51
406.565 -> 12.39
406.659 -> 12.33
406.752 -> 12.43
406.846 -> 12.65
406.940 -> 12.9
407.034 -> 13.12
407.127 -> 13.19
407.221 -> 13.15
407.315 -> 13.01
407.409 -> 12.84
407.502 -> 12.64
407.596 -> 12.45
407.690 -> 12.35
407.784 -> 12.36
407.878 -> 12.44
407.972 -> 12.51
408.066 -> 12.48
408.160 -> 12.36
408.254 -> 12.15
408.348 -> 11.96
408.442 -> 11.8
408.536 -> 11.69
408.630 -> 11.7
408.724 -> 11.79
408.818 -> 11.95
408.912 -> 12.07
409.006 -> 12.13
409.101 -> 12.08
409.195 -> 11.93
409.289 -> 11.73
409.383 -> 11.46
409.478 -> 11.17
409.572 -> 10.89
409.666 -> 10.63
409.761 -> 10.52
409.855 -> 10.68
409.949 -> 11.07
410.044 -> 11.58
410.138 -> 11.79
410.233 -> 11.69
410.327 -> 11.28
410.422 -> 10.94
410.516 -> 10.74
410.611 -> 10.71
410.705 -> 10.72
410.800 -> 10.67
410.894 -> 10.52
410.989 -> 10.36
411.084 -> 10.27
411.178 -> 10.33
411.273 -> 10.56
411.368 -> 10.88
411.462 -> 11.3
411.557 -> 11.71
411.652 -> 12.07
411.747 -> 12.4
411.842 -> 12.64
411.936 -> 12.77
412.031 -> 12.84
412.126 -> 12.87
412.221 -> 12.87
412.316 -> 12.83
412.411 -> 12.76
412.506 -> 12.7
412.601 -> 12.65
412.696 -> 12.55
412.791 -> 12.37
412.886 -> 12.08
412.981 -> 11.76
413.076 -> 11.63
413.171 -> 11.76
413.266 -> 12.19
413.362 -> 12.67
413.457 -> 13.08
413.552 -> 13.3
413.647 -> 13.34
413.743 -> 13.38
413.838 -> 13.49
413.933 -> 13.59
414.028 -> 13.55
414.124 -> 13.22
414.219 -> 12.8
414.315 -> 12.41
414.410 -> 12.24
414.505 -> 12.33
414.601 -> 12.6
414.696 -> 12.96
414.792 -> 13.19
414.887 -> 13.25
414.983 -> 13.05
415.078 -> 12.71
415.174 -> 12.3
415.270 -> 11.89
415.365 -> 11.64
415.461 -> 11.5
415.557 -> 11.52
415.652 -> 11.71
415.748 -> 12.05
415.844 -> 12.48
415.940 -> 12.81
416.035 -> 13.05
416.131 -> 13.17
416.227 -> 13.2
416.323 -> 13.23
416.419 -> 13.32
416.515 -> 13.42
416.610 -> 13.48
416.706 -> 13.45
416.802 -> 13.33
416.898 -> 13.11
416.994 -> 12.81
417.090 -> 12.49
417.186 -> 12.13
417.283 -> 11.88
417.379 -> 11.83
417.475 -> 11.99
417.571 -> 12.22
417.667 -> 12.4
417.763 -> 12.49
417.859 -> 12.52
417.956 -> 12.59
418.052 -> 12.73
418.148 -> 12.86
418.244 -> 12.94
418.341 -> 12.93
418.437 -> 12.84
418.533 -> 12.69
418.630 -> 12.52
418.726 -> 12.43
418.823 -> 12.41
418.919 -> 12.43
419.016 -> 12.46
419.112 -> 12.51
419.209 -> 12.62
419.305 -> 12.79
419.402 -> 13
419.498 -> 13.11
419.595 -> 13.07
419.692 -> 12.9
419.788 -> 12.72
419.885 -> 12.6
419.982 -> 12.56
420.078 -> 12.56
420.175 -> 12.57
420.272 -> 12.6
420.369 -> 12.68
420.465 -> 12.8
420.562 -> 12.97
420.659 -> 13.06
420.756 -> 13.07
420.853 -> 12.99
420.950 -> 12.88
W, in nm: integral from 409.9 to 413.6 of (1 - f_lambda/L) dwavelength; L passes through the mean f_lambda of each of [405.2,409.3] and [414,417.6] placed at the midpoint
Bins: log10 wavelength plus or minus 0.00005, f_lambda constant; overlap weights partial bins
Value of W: 0.22 nm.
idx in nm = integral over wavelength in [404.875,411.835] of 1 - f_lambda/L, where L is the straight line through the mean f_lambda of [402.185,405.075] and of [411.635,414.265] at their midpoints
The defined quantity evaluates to 0.647 nm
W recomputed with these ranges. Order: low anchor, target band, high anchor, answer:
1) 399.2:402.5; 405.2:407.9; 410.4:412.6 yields -0.07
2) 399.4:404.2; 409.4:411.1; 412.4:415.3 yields 0.26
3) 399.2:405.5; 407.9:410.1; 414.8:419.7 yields 0.23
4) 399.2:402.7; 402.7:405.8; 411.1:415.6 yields -0.13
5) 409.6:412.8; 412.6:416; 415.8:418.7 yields -0.11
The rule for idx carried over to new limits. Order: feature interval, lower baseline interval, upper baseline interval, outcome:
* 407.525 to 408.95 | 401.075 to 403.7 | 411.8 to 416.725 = 0.093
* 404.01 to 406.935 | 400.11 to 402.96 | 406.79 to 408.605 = -0.094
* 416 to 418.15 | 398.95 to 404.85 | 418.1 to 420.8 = 0.011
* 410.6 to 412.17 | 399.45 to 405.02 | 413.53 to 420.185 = 0.191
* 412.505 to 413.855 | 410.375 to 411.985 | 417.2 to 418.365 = -0.120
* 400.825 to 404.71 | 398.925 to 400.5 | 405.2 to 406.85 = -0.172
